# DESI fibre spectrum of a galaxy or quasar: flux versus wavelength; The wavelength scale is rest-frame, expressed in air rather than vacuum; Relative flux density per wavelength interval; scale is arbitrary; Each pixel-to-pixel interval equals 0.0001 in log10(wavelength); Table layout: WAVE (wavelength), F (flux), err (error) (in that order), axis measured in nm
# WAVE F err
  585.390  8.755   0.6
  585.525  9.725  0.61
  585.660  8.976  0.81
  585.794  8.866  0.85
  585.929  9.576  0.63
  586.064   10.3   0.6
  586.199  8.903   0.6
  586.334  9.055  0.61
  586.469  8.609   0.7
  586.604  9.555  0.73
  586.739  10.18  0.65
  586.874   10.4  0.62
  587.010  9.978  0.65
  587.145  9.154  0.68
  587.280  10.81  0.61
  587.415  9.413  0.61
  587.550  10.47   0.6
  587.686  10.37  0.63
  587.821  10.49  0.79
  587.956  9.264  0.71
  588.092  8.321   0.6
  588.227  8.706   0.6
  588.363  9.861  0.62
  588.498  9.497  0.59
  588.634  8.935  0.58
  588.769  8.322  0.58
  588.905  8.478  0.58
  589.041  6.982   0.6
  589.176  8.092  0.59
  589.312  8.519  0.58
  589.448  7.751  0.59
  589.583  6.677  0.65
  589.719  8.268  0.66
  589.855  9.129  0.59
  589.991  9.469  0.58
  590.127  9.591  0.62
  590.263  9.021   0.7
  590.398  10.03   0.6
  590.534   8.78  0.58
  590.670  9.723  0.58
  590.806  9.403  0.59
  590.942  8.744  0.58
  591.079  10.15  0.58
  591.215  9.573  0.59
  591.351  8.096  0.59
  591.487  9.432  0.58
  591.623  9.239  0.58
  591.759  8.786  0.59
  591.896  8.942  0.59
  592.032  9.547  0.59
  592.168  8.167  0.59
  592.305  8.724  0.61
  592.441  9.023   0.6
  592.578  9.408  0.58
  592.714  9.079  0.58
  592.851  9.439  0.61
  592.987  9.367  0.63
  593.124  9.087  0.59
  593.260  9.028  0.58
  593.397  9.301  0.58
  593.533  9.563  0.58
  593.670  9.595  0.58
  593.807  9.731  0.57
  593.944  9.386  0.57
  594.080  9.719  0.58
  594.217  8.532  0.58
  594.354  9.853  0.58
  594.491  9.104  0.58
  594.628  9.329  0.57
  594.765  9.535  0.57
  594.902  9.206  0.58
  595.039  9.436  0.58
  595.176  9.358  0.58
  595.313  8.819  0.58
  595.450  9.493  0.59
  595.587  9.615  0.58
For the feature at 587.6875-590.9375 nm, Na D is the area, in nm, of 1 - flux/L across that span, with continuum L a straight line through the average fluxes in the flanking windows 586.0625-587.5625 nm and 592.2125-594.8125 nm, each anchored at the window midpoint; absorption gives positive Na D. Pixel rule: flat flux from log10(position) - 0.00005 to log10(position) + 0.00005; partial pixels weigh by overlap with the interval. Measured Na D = 0.23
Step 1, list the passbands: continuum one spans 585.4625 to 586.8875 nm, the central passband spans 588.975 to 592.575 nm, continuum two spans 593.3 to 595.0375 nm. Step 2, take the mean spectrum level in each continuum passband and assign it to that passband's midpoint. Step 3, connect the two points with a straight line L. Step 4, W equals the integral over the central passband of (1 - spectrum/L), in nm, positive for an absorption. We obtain 0.21 nm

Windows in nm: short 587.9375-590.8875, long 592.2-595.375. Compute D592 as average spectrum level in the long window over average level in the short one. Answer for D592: 1.06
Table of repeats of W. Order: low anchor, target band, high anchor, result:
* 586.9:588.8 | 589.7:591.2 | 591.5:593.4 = -0.01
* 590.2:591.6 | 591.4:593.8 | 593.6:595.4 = 0.04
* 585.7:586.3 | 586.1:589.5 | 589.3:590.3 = -0.09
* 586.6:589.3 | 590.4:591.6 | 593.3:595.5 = 0.01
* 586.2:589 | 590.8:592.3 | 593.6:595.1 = 0.06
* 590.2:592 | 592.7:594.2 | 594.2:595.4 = -0.02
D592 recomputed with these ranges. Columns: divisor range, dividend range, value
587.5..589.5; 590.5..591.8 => 1.03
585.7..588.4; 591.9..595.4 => 0.96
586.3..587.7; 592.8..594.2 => 0.96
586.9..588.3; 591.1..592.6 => 0.93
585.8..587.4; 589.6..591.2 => 0.96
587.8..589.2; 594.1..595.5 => 1.06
